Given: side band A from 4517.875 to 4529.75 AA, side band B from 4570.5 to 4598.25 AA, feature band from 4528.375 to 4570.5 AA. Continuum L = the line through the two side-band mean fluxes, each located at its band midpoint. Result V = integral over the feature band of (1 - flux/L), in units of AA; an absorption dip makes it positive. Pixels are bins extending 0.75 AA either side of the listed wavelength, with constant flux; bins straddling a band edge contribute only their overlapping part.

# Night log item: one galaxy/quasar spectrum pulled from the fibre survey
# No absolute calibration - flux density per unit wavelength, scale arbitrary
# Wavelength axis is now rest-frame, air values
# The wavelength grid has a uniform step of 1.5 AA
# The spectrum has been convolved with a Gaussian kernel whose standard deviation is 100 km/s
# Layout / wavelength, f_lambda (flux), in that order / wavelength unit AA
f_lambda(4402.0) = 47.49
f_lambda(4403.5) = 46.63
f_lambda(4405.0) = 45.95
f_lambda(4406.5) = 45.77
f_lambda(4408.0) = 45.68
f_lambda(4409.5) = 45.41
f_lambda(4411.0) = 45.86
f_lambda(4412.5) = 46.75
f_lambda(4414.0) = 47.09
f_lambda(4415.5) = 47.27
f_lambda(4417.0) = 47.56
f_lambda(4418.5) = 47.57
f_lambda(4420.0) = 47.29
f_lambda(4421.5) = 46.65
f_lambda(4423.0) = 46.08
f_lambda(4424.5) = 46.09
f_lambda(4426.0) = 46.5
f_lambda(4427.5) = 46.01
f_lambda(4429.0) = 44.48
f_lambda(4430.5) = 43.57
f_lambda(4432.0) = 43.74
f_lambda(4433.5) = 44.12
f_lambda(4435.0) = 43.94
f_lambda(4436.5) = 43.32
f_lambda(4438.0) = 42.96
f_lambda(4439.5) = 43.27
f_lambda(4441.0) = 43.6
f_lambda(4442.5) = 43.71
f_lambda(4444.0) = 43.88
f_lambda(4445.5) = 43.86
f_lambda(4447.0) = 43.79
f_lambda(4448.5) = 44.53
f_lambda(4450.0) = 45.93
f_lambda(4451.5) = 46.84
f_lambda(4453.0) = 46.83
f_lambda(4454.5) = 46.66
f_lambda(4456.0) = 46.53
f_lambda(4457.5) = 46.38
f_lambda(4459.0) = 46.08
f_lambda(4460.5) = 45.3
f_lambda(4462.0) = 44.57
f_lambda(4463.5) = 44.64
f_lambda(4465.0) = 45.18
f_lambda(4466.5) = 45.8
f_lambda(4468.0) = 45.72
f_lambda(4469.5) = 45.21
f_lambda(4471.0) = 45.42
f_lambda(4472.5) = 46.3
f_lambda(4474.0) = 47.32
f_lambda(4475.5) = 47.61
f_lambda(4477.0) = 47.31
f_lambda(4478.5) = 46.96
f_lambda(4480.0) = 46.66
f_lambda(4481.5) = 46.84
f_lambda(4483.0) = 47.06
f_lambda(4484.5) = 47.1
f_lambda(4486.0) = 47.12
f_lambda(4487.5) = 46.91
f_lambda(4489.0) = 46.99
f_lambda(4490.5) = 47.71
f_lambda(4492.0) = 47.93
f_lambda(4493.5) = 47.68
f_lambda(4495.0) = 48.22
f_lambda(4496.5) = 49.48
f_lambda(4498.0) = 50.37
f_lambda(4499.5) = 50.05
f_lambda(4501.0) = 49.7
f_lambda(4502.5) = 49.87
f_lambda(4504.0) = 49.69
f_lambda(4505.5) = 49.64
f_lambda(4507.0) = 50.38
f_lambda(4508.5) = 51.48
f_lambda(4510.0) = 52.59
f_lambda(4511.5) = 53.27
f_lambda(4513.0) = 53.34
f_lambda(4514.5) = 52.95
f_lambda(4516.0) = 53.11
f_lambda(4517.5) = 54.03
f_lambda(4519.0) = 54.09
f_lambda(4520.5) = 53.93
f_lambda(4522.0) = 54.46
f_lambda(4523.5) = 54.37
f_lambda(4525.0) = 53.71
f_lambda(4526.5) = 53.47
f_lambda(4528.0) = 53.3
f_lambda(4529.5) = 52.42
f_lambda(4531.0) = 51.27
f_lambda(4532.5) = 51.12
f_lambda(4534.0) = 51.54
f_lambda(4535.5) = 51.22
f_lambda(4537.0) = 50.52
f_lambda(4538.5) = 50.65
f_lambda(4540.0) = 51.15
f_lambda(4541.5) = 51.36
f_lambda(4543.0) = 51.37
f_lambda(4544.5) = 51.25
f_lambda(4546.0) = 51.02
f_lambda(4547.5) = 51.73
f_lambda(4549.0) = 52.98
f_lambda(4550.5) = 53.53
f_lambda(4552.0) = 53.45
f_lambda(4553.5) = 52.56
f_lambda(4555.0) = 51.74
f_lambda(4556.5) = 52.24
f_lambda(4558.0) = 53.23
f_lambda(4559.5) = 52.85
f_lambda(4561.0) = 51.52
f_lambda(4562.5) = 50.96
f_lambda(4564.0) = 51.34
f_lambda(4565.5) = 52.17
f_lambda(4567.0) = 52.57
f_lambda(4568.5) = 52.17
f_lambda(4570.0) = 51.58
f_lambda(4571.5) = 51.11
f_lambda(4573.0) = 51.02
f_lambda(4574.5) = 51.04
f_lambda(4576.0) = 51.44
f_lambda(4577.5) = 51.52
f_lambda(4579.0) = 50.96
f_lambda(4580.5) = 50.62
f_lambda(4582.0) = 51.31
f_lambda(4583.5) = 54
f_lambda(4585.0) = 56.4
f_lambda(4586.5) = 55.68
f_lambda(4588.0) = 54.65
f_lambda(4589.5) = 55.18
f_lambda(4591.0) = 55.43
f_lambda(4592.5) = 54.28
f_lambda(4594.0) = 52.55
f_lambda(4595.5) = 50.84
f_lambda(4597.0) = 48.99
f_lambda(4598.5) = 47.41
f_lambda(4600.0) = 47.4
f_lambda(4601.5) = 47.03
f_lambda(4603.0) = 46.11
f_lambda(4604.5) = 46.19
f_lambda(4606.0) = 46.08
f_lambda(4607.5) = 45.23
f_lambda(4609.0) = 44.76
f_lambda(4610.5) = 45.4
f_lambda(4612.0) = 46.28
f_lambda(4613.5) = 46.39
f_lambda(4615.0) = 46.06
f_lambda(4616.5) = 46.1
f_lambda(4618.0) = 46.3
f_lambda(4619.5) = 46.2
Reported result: 1.1 AA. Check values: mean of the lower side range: 53.8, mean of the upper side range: 52.5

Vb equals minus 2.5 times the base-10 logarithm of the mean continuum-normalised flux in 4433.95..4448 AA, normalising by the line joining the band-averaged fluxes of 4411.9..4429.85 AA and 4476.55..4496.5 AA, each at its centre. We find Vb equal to 0.08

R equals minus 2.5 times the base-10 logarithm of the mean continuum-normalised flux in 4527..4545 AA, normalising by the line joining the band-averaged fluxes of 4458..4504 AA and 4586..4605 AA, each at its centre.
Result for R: -0.05 mag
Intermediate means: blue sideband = 47.1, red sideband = 50.9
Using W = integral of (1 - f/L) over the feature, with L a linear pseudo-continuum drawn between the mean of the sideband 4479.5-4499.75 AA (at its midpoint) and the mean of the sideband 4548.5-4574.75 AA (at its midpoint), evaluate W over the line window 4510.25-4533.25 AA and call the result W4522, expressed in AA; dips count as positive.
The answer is -1.62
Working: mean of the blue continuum 47.8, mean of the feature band 53.2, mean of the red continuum 52.1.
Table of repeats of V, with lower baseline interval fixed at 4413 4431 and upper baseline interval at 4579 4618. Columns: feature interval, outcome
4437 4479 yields 1.5 AA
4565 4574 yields -0.5 AA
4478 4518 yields -1.5 AA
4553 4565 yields -0.8 AA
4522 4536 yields -1.2 AA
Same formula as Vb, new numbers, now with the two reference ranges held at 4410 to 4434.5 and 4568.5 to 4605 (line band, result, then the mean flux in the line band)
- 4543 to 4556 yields -0.04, 52.2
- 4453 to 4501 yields 0.02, 46.9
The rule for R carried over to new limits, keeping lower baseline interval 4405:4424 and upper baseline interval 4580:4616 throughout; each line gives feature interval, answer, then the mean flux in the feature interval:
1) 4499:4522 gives -0.08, 52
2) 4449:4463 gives 0.03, 46.1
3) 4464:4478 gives 0.03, 46.2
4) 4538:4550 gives -0.06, 51.5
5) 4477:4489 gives 0.02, 47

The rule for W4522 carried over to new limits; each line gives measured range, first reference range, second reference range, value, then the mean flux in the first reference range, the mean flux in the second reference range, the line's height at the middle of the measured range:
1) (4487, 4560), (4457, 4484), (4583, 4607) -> -4.91 AA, 46.1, 51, 48.2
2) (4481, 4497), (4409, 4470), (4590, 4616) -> -0.46 AA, 45.4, 48.1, 46.2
